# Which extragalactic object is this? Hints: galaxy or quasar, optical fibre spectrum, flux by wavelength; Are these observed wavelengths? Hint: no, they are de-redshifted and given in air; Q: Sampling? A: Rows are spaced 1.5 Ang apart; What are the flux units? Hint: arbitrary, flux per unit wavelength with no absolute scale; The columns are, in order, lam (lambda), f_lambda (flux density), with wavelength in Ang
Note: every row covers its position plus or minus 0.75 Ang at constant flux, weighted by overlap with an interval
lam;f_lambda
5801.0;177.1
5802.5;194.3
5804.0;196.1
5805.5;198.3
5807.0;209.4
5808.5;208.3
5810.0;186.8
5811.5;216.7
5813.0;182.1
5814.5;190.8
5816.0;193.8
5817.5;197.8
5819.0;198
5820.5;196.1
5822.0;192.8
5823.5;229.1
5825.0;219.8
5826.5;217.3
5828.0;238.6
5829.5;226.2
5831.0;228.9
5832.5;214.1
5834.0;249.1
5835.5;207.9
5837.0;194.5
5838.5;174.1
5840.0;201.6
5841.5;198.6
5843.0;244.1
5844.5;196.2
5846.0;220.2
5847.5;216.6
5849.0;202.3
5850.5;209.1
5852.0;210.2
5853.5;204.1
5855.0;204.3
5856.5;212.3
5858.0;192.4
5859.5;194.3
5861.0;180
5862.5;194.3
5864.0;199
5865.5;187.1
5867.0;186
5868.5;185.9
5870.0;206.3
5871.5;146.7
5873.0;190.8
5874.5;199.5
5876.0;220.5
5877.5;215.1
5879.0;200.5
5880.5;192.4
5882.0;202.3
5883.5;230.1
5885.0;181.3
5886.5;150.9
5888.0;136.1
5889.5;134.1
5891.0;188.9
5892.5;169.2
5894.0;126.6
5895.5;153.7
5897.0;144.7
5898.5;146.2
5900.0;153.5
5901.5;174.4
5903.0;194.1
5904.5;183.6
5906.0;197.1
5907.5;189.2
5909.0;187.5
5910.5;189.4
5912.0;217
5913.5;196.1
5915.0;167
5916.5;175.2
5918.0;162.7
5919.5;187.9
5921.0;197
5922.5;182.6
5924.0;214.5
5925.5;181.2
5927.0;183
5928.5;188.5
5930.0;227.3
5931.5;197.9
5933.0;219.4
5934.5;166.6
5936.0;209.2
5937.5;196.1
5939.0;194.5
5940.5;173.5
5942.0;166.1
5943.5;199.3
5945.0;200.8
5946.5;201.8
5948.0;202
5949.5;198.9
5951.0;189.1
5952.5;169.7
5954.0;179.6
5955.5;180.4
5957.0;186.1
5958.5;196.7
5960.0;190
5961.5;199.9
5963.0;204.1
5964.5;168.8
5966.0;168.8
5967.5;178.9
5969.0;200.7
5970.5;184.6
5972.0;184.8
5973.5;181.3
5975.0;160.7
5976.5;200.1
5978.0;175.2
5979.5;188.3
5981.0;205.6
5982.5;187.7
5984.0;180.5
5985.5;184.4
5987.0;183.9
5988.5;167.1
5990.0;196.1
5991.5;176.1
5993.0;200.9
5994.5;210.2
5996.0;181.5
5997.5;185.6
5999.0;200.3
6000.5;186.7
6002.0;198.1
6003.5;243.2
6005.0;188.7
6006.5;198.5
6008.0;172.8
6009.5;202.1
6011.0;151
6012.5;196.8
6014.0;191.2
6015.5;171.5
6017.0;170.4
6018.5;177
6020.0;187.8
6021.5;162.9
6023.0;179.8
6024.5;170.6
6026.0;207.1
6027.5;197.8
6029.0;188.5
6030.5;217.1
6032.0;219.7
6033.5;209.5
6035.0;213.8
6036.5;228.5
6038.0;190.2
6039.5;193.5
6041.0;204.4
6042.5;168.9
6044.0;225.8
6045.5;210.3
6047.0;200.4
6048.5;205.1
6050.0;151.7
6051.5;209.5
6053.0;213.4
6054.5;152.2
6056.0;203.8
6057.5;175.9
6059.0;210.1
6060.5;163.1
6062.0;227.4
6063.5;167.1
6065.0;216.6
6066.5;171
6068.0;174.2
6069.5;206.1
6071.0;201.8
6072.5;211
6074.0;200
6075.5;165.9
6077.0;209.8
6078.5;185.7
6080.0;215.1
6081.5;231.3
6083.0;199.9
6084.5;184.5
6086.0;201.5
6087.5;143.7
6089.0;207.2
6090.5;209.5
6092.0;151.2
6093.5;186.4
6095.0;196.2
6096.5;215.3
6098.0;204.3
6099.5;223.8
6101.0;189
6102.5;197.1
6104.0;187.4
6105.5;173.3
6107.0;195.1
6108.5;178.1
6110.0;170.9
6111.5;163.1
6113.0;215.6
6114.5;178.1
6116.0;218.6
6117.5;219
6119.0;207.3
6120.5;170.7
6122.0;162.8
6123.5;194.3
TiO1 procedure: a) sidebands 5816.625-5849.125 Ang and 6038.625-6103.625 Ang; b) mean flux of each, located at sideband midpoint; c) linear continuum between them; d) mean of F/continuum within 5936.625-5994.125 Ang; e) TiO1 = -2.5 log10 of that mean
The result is 0.09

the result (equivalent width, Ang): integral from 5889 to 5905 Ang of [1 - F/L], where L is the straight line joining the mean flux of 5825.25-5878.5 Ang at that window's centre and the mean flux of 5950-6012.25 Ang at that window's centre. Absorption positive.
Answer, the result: 3.06 Ang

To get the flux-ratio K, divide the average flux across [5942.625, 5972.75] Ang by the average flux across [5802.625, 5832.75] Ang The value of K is 0.92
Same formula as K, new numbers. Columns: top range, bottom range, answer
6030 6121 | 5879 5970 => 1.06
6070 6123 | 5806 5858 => 0.93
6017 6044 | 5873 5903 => 1.11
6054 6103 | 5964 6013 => 1.03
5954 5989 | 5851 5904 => 1.01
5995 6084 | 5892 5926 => 1.09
